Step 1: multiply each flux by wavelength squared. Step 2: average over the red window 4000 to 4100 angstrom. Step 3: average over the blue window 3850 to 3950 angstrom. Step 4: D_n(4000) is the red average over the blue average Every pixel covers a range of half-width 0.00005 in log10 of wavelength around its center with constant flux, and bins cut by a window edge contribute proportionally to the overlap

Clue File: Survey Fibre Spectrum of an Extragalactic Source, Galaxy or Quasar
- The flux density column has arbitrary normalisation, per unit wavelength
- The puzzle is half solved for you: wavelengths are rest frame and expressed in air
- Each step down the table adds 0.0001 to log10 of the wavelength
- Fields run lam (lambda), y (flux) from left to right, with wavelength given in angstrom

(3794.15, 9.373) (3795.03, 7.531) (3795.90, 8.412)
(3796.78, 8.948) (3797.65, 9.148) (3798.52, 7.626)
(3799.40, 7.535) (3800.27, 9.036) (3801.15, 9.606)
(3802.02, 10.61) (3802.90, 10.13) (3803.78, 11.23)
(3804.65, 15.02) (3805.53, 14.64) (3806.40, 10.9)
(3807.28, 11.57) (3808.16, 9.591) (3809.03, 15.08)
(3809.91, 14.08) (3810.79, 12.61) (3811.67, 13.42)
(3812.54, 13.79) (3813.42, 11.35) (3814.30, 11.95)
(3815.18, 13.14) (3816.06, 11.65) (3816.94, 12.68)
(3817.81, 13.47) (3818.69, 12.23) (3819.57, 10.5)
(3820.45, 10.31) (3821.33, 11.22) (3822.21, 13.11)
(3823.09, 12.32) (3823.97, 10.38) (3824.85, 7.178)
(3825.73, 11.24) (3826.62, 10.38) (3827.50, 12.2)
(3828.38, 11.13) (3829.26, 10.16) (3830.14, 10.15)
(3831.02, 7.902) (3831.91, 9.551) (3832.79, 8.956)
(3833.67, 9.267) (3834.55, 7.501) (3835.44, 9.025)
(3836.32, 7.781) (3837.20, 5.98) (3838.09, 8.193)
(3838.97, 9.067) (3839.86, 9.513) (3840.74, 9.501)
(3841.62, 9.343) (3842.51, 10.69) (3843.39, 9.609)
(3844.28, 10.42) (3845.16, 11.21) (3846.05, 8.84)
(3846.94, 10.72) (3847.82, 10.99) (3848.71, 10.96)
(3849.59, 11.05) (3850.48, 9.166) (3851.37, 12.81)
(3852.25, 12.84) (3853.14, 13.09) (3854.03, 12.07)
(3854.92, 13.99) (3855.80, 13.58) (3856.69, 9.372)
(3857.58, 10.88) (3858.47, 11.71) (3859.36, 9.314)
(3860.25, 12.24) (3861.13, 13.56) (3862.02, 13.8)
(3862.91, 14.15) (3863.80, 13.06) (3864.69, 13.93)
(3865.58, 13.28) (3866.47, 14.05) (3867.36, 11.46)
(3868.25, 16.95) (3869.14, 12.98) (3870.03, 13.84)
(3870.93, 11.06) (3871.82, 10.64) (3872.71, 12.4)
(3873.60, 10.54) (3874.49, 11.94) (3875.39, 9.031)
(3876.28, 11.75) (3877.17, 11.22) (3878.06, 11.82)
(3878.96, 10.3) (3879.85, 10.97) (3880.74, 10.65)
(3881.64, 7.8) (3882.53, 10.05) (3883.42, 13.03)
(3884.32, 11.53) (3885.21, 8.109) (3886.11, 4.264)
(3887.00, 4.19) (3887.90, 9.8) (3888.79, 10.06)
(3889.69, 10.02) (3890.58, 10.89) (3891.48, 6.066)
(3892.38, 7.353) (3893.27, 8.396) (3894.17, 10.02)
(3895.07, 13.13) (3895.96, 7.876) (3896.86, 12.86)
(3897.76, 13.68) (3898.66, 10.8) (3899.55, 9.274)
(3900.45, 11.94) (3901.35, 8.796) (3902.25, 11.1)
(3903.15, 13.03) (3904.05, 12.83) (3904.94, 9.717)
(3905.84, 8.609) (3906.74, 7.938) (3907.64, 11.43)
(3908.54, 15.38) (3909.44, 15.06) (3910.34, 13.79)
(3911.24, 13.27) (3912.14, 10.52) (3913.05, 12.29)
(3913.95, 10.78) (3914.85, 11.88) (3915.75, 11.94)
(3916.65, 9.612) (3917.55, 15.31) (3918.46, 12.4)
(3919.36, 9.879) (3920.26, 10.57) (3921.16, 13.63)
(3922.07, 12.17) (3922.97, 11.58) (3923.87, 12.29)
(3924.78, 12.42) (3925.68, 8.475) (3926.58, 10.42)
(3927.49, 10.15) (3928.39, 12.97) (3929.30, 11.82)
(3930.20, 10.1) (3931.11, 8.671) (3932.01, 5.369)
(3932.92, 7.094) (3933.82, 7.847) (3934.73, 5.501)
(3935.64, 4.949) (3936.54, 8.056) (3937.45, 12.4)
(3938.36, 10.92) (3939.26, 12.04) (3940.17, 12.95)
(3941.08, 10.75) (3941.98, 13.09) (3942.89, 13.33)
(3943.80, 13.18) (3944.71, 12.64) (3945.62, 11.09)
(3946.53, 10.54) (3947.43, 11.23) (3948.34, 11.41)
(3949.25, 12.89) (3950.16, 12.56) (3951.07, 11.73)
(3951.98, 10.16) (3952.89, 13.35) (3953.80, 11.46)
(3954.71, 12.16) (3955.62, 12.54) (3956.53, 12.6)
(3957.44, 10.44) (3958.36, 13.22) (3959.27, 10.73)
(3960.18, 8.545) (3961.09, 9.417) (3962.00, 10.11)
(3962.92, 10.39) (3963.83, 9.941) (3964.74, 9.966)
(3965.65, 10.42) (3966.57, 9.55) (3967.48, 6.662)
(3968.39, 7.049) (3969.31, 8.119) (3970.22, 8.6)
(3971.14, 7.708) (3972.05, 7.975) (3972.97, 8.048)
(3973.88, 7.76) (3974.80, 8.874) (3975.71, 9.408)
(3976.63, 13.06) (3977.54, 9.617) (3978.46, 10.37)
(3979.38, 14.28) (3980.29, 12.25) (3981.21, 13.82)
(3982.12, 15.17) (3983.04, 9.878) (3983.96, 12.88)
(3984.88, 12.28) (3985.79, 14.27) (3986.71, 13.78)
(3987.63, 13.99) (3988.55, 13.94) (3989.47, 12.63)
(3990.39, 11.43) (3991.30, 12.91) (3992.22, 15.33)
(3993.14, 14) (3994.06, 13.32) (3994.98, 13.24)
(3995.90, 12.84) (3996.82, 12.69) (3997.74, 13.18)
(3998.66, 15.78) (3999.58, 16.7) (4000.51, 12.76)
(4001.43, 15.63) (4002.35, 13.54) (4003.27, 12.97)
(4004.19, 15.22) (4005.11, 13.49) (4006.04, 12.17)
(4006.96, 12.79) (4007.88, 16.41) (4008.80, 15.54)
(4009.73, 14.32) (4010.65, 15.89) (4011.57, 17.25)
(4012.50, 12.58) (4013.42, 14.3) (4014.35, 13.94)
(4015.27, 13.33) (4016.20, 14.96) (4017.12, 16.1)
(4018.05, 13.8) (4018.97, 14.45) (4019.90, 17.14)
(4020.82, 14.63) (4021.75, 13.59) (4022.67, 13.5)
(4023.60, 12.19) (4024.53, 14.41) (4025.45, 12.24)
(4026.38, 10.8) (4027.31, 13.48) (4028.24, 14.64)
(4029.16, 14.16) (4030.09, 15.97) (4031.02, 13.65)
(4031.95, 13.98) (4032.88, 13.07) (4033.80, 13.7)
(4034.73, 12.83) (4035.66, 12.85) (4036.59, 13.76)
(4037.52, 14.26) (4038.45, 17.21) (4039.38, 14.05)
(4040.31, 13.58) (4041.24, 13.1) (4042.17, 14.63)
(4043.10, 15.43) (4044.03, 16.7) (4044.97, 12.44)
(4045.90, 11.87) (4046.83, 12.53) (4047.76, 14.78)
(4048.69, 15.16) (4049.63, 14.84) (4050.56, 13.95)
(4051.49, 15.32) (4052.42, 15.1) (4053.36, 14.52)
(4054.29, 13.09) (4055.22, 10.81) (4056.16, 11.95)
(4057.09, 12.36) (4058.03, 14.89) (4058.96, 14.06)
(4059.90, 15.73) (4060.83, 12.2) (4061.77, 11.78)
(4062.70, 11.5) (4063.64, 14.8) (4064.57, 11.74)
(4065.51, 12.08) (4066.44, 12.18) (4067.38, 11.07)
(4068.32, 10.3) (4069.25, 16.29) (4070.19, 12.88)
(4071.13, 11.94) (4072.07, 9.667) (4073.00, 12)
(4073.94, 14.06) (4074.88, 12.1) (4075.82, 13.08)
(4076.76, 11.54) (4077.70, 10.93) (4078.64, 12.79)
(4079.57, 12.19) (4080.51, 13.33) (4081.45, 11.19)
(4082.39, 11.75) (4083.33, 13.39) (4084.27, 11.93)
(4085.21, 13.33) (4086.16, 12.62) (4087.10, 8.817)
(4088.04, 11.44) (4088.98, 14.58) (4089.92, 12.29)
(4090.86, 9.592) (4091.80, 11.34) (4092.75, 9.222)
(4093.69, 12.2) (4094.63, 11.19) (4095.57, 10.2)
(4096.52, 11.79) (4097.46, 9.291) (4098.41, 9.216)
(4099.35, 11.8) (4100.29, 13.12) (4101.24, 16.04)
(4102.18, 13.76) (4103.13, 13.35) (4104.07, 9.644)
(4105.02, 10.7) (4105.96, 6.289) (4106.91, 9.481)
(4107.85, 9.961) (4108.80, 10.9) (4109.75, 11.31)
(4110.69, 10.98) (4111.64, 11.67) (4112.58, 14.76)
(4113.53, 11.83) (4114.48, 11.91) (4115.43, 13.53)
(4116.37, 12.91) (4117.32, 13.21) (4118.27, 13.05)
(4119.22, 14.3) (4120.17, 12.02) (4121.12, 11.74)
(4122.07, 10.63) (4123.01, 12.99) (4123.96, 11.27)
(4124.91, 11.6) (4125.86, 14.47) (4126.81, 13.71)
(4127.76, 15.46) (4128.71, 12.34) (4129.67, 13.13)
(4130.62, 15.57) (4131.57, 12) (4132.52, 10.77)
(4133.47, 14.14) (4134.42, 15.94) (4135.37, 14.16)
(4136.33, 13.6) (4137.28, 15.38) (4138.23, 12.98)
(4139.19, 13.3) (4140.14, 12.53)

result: 1.28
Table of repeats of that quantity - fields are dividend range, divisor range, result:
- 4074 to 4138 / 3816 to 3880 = 1.25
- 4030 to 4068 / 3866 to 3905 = 1.39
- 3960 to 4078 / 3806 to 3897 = 1.29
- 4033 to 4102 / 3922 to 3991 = 1.25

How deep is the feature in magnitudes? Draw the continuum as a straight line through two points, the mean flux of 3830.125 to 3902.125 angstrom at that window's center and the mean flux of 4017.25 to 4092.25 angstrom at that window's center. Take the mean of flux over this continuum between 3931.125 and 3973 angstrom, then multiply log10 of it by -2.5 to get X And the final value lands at 0.15 mag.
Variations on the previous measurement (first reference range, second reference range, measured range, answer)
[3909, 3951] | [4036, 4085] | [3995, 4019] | -0.16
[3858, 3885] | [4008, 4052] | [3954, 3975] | 0.35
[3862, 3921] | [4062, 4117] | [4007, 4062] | -0.21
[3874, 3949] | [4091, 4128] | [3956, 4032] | -0.13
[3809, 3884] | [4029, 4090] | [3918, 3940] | 0.18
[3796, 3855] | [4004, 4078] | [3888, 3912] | 0.08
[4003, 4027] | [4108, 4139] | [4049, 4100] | 0.10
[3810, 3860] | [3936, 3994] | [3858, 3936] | 0.01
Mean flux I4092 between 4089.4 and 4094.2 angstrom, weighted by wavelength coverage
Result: 11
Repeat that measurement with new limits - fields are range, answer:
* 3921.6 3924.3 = 12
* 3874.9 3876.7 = 10.4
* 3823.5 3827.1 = 9.83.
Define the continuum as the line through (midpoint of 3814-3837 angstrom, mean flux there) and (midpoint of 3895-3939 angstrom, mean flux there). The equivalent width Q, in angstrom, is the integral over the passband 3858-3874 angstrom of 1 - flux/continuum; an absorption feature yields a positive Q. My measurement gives -3.1 angstrom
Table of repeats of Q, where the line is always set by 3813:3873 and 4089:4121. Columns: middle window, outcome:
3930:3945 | 1.9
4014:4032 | -4.0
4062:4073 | -0.6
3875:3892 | 2.6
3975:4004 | -4.3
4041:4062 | -4.1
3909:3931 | -0.9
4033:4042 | -1.9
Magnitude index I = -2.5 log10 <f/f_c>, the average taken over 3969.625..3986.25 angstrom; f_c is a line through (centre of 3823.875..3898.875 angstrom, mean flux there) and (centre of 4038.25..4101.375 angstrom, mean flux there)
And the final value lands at 0.09 mag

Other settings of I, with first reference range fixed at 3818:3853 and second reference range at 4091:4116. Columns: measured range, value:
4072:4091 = -0.081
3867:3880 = -0.148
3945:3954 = -0.099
